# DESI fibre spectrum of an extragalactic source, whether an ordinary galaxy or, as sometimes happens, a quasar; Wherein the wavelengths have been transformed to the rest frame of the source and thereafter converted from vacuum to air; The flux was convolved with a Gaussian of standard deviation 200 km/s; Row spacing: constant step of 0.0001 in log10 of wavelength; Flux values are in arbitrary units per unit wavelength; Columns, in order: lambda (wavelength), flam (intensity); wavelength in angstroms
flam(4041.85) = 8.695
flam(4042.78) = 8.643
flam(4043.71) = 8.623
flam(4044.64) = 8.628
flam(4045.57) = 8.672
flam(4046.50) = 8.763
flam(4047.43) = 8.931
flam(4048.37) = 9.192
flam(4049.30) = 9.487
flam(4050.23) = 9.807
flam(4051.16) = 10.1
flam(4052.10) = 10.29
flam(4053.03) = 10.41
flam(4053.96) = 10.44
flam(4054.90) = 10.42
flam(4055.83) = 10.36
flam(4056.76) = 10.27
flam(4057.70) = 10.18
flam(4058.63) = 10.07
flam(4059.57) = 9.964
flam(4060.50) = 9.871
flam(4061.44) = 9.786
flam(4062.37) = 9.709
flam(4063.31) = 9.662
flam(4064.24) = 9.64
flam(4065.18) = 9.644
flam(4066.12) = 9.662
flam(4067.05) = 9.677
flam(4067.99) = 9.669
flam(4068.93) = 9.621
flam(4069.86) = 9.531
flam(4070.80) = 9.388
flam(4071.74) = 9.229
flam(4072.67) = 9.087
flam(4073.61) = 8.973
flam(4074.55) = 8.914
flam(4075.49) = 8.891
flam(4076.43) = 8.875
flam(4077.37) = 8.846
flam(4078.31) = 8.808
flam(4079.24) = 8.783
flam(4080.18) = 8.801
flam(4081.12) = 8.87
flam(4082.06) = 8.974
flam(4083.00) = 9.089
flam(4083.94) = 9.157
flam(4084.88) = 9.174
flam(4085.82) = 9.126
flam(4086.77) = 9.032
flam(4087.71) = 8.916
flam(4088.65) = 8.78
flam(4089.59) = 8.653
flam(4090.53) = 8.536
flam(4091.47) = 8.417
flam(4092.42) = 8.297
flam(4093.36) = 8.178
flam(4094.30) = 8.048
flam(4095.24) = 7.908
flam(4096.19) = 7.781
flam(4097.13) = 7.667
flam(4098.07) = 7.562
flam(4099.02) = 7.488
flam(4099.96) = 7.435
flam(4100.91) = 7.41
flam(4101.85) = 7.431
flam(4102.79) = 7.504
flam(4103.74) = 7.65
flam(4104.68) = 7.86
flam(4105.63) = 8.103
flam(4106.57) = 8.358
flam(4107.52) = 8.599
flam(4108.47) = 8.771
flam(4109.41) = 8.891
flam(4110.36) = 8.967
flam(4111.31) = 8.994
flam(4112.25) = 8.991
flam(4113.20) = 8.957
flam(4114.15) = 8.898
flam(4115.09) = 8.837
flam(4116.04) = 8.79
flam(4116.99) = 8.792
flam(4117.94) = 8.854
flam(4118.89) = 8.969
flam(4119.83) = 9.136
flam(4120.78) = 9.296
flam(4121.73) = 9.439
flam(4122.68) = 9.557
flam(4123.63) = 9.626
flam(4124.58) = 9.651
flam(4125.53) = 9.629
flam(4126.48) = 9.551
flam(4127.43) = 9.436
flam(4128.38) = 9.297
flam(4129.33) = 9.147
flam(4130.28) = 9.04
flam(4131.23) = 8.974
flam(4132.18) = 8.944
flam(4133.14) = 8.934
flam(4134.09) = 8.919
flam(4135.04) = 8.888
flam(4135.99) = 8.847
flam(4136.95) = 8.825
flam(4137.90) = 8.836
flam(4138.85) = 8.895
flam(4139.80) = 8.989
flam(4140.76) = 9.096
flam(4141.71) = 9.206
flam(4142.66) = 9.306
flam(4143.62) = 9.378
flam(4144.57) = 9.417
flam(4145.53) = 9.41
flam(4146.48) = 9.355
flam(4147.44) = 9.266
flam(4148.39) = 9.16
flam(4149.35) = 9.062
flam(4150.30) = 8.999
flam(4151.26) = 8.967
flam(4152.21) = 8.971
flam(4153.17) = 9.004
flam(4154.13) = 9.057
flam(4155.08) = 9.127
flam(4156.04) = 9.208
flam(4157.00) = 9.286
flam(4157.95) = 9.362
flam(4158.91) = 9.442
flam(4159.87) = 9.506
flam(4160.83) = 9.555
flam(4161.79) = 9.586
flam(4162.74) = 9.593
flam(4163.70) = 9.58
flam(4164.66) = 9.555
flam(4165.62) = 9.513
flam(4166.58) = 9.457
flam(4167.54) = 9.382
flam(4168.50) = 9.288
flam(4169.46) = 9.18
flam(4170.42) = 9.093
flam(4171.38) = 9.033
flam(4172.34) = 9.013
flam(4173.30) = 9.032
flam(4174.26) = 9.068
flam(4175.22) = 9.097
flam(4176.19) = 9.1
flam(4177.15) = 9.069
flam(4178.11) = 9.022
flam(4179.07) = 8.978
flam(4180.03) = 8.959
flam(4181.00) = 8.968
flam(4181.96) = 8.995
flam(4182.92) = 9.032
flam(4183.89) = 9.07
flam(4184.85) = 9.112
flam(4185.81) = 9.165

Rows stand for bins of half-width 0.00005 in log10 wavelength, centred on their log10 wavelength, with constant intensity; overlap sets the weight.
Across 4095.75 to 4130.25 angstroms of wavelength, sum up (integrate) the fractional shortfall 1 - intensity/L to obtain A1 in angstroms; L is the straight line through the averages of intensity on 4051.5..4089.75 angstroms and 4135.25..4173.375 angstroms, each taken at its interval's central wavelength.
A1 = 2.5 angstroms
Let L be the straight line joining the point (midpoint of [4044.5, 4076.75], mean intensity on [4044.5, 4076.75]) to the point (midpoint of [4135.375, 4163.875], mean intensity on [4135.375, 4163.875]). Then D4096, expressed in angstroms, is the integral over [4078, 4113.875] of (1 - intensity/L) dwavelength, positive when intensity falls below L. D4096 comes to 3.90 angstroms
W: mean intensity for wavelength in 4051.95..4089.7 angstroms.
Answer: 9.44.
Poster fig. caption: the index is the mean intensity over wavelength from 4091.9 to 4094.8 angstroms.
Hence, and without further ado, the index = 8.18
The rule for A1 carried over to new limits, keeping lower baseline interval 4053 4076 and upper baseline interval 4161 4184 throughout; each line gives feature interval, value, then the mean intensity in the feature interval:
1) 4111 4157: 1.2 angstroms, 9.13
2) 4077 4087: 0.7 angstroms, 8.97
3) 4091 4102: 2.0 angstroms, 7.81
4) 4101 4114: 1.5 angstroms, 8.38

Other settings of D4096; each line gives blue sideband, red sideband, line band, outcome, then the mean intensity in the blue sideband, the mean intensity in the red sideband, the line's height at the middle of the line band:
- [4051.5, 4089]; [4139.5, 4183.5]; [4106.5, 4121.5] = 0.7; 9.47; 9.21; 9.34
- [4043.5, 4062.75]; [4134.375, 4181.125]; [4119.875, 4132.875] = 0.0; 9.73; 9.18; 9.35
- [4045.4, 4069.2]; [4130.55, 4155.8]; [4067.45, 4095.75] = 2.1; 9.79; 9.07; 9.59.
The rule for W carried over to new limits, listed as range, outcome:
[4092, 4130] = 8.6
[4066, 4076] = 9.32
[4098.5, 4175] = 9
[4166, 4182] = 9.11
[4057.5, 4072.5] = 9.69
